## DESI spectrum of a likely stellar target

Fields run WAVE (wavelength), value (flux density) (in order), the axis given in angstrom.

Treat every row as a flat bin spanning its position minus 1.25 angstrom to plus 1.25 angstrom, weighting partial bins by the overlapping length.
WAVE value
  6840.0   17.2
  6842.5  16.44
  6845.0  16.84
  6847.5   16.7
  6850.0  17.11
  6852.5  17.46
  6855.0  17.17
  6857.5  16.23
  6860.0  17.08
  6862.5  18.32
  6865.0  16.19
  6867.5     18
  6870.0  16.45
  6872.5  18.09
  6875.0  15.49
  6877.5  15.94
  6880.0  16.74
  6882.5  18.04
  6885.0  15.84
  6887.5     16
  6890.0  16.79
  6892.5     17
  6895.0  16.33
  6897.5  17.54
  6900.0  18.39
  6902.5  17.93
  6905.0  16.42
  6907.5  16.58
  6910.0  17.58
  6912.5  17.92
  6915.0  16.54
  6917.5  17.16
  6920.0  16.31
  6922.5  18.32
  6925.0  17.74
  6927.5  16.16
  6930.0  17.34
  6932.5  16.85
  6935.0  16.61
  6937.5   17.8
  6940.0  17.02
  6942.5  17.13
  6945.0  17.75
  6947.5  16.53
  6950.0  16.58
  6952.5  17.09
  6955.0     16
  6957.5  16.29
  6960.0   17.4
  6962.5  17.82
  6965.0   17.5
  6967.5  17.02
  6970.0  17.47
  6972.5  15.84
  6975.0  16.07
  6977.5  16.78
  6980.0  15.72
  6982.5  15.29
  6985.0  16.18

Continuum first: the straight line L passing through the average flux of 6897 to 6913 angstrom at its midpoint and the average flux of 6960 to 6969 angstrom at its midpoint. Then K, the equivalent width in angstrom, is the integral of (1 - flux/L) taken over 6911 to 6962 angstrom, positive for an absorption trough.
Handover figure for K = 1.2 angstrom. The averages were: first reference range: 17.5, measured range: 17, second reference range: 17.4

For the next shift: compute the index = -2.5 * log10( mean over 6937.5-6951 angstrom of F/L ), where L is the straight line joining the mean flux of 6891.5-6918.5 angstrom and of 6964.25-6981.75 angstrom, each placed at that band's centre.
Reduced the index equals -0.015 mag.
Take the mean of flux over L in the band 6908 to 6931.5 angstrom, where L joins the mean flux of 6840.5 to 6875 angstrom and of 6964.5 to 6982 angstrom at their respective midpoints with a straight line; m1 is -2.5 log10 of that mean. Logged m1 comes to -0.028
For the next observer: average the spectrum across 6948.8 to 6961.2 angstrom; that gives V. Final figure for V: 16.7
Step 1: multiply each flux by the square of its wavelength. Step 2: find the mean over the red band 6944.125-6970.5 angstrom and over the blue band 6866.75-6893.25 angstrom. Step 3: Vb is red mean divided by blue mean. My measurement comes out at 1.04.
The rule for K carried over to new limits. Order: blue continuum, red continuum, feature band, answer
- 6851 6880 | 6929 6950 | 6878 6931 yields -0.13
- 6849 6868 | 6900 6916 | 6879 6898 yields 0.52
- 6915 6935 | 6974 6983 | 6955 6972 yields -0.82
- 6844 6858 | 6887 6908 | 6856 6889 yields 0.38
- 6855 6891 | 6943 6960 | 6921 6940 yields -0.50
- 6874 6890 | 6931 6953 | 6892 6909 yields -0.61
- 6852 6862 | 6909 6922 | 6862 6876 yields 0.02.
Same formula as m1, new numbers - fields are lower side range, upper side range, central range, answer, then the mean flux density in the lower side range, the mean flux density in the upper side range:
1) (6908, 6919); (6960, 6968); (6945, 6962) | 0.04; 17.2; 17.5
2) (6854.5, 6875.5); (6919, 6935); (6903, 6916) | 0.00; 17.1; 17.1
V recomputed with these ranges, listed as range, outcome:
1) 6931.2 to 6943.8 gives 17.1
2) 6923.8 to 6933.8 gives 17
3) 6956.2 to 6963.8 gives 17.2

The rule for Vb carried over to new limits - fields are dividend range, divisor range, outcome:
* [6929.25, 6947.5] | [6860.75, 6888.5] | 1.04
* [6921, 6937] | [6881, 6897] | 1.04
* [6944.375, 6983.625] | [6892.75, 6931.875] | 0.98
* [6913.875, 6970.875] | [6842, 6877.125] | 1.03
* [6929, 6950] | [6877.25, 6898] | 1.04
